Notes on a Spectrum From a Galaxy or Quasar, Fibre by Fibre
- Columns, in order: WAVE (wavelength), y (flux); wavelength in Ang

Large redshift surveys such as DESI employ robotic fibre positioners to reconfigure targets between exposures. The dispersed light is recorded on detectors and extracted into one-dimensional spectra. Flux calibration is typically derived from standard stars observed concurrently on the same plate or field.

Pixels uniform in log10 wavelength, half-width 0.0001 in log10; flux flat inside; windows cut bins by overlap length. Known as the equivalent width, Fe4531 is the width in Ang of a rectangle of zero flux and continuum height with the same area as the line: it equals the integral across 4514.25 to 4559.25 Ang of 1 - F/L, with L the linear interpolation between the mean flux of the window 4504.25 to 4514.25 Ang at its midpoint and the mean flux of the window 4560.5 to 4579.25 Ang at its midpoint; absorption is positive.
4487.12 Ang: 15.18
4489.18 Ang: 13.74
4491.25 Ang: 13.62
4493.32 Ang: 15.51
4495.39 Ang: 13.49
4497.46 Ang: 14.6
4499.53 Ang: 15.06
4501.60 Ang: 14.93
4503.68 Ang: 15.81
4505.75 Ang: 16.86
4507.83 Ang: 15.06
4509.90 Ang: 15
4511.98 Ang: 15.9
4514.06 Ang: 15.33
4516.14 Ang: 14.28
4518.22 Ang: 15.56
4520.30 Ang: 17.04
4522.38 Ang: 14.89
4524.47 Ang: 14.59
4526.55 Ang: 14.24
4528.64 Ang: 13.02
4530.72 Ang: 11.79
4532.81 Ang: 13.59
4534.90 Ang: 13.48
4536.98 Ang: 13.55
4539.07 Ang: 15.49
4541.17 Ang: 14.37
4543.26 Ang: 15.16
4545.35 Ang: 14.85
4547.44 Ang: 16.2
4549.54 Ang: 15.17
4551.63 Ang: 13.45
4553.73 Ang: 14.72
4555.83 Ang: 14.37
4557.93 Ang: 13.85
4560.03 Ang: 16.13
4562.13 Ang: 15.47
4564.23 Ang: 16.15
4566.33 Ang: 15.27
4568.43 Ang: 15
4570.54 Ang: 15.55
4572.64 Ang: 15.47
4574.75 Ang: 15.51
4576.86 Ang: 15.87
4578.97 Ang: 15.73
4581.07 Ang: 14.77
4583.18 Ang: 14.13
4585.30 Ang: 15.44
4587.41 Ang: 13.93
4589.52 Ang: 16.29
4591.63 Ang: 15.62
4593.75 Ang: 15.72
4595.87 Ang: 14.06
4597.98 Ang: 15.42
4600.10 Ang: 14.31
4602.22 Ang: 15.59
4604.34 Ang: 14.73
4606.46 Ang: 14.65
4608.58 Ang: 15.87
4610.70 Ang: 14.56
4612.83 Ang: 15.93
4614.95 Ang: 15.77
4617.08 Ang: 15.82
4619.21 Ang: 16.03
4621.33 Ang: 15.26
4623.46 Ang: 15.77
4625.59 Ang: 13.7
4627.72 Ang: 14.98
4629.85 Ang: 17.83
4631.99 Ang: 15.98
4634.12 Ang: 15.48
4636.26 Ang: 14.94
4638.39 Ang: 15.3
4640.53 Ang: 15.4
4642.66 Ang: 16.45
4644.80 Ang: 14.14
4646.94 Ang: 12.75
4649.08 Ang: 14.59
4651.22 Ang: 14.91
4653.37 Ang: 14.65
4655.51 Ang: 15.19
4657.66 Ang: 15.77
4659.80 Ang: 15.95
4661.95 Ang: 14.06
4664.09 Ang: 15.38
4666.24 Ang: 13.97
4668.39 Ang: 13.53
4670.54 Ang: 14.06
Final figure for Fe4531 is 3.3 Ang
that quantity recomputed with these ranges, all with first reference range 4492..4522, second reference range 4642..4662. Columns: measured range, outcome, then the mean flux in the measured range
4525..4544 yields 1.69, 13.9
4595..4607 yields 0.15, 14.8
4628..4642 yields -0.84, 15.8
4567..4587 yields -0.20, 15.2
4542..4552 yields 0.08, 15.1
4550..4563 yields 0.40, 14.7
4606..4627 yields -0.55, 15.4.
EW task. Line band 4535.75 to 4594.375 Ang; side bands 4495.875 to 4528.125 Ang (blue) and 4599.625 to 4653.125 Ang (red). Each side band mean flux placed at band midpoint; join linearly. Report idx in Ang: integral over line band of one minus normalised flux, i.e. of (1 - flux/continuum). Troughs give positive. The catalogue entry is 0.4 Ang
